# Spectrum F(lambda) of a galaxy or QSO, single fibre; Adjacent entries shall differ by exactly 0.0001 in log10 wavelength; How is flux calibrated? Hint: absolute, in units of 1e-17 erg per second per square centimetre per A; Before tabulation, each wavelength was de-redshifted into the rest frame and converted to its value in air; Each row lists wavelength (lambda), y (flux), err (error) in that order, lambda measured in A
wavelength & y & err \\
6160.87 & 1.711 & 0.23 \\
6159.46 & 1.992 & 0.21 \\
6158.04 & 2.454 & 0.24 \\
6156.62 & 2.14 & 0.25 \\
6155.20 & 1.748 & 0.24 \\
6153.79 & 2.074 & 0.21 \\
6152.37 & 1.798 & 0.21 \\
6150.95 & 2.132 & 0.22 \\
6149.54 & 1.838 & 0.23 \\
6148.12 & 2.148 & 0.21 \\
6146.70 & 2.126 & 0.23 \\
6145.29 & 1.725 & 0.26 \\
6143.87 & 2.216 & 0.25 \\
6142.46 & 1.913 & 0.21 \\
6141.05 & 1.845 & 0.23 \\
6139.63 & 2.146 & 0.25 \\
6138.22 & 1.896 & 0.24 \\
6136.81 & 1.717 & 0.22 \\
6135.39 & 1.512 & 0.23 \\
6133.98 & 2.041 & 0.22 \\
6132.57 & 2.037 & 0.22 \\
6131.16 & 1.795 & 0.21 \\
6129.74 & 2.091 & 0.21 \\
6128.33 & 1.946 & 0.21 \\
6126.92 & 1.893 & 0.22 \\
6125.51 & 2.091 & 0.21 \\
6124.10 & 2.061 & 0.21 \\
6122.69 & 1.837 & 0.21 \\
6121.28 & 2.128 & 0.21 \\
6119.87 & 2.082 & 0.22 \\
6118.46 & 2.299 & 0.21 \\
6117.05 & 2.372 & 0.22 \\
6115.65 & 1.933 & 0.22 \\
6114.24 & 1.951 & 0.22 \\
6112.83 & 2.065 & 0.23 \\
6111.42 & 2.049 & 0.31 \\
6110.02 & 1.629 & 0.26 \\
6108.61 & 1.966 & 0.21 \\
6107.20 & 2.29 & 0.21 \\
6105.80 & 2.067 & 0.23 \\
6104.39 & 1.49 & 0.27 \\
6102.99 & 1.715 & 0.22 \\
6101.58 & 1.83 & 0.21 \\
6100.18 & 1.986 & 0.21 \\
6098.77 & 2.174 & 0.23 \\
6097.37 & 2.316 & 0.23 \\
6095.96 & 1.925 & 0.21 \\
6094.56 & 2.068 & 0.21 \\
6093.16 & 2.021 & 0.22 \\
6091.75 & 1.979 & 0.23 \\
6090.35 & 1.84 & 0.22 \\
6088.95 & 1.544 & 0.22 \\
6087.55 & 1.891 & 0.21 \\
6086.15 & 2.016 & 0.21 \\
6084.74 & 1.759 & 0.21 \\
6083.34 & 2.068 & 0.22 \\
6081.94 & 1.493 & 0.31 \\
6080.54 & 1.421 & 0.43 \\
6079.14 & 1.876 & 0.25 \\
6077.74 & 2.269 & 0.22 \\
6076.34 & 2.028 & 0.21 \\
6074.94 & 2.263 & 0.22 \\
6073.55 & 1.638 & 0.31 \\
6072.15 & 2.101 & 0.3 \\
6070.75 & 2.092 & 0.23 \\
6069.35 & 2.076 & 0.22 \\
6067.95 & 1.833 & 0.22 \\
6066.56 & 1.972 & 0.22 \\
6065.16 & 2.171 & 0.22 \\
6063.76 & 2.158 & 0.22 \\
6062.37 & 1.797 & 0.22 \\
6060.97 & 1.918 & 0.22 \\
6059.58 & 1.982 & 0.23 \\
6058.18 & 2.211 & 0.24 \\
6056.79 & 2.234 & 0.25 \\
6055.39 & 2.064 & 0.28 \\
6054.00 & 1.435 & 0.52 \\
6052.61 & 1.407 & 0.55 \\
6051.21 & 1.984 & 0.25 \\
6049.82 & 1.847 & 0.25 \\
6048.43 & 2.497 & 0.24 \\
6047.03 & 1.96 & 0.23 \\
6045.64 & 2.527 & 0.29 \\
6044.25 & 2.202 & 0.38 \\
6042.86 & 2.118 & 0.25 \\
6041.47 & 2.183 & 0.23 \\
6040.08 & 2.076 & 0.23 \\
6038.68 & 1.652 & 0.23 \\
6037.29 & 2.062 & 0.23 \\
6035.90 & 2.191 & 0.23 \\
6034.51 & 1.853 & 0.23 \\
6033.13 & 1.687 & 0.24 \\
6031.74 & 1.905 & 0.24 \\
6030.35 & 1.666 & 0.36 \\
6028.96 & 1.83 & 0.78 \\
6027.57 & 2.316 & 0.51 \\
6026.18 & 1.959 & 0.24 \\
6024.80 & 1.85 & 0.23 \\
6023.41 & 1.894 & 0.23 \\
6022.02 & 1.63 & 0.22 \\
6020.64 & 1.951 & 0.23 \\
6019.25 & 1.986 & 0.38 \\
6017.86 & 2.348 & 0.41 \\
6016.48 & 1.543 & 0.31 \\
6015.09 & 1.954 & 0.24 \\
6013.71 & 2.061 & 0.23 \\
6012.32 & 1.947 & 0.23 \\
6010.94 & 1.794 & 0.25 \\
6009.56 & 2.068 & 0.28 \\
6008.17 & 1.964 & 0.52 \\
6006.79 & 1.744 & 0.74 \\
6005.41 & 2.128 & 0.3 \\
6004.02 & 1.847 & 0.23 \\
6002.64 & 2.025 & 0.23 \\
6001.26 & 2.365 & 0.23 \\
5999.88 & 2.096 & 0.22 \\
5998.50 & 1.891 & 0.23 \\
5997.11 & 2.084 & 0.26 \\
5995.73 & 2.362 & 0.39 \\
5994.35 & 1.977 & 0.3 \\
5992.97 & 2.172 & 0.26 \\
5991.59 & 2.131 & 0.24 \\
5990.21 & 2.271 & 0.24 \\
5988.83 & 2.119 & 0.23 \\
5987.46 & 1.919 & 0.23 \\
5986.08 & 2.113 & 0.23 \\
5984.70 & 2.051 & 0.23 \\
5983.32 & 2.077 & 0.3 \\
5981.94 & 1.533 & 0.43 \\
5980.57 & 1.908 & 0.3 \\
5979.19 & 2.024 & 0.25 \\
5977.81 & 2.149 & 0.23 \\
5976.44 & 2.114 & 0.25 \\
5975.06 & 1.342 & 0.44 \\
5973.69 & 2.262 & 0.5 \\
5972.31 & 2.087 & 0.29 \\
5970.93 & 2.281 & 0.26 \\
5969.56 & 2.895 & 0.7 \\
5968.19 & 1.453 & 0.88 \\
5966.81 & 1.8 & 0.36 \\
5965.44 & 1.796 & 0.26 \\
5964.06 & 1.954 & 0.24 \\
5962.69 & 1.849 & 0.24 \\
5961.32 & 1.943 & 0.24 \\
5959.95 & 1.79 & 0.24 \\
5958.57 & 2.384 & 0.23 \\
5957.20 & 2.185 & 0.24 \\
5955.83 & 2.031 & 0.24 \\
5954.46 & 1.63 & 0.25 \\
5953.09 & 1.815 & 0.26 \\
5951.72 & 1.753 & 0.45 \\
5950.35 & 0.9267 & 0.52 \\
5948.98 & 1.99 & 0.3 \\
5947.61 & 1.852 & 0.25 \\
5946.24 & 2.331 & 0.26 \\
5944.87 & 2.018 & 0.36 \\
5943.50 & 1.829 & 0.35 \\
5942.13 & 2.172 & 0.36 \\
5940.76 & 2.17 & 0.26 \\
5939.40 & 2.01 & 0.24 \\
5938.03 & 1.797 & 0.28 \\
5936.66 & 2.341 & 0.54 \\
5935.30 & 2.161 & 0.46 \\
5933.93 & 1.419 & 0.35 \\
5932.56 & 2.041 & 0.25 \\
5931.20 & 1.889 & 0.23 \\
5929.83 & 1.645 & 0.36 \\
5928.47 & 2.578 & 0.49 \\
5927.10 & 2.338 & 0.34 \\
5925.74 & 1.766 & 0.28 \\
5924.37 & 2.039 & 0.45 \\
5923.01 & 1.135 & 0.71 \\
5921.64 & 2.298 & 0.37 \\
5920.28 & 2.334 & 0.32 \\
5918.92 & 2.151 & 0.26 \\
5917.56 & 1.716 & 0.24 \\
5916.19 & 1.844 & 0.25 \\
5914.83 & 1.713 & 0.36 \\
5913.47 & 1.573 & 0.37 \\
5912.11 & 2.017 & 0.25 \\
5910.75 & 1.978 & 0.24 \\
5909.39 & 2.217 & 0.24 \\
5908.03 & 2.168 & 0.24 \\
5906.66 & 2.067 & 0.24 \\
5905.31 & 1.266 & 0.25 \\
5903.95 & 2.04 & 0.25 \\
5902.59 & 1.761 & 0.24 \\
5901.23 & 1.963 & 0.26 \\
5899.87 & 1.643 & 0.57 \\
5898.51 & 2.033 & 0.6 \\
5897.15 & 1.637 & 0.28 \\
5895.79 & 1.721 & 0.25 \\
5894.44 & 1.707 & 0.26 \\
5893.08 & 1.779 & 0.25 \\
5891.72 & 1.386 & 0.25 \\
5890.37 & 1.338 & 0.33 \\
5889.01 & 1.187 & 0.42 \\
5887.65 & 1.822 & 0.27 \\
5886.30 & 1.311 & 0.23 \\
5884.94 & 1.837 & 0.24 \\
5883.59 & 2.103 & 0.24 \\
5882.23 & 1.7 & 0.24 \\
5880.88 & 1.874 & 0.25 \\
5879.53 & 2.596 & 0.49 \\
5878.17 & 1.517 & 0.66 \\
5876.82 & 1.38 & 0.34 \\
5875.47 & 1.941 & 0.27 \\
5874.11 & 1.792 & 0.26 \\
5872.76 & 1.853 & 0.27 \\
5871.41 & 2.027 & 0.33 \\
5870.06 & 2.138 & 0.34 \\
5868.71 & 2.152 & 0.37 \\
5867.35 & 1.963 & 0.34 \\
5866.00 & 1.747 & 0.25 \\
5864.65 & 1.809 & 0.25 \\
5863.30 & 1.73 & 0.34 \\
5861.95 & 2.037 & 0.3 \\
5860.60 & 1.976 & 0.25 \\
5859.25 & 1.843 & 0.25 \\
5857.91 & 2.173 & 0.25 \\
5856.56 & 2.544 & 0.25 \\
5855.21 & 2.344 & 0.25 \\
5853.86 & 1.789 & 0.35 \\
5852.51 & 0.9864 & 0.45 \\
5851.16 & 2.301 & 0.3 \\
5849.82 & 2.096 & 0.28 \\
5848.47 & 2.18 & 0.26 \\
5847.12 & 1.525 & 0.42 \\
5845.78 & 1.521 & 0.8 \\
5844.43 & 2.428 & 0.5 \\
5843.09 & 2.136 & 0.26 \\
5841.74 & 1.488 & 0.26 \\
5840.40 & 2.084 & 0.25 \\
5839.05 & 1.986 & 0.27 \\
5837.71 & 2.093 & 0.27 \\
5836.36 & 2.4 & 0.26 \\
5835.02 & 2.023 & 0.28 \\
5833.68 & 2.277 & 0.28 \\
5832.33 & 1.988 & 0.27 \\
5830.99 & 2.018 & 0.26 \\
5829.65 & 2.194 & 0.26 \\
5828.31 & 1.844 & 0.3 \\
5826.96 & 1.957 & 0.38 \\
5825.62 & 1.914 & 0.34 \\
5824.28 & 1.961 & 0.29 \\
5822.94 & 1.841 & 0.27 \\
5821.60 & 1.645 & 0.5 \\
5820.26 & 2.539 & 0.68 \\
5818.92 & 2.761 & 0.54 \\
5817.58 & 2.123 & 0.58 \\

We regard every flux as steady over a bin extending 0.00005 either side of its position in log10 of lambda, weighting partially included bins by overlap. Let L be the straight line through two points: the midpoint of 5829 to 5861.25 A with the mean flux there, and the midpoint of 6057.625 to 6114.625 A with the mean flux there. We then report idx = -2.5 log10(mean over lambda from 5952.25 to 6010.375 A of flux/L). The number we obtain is -0.02 mag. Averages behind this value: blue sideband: 2.02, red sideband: 1.95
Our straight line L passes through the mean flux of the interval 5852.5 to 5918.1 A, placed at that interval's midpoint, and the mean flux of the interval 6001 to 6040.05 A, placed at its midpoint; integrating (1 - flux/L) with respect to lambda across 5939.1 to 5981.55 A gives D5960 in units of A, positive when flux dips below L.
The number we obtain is -1.4 A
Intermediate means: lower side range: 1.84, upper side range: 1.93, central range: 1.96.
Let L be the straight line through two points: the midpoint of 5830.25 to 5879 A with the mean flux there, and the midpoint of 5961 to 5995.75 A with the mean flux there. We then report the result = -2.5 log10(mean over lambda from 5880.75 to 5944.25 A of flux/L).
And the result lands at 0.069 mag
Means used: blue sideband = 1.95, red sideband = 2.02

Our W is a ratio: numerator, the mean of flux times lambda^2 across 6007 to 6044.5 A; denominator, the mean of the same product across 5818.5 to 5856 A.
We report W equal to 1.03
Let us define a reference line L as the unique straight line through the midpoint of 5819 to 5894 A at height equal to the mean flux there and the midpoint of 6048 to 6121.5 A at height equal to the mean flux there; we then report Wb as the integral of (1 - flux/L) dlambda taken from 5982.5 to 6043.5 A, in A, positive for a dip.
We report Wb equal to -1.5 A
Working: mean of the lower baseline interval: 1.92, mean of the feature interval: 2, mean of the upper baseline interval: 1.96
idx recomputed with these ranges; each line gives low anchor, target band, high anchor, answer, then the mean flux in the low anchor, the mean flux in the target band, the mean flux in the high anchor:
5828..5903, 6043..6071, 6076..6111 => -0.06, 1.89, 2.02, 1.91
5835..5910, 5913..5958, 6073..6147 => -0.02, 1.88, 1.93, 1.95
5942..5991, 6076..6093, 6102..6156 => 0.06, 1.96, 1.85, 1.96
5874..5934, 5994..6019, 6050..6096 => -0.07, 1.83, 2.01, 1.92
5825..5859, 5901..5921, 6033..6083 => 0.04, 2.01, 1.92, 1.98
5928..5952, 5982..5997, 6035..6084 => -0.07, 1.94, 2.09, 1.99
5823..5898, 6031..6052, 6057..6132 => -0.05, 1.89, 2.05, 1.97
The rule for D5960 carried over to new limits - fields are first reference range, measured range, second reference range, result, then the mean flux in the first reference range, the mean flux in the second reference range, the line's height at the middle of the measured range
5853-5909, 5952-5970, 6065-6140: -0.6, 1.84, 1.96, 1.88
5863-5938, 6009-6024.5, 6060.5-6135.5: 0.0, 1.86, 1.96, 1.92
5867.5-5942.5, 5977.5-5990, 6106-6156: -0.5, 1.87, 1.98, 1.91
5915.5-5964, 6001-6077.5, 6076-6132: -1.1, 1.95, 1.96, 1.95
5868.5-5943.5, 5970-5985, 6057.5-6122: -0.7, 1.87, 1.97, 1.91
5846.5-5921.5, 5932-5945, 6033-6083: -0.6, 1.86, 1.98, 1.9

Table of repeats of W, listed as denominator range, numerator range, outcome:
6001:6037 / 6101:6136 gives 1.05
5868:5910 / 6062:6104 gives 1.15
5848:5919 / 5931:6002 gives 1.11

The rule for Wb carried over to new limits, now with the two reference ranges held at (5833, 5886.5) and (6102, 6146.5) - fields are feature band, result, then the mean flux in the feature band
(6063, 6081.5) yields -0.23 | 1.98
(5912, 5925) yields 0.50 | 1.88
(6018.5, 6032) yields 0.39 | 1.9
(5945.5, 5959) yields 0.50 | 1.88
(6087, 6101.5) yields -0.06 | 1.97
